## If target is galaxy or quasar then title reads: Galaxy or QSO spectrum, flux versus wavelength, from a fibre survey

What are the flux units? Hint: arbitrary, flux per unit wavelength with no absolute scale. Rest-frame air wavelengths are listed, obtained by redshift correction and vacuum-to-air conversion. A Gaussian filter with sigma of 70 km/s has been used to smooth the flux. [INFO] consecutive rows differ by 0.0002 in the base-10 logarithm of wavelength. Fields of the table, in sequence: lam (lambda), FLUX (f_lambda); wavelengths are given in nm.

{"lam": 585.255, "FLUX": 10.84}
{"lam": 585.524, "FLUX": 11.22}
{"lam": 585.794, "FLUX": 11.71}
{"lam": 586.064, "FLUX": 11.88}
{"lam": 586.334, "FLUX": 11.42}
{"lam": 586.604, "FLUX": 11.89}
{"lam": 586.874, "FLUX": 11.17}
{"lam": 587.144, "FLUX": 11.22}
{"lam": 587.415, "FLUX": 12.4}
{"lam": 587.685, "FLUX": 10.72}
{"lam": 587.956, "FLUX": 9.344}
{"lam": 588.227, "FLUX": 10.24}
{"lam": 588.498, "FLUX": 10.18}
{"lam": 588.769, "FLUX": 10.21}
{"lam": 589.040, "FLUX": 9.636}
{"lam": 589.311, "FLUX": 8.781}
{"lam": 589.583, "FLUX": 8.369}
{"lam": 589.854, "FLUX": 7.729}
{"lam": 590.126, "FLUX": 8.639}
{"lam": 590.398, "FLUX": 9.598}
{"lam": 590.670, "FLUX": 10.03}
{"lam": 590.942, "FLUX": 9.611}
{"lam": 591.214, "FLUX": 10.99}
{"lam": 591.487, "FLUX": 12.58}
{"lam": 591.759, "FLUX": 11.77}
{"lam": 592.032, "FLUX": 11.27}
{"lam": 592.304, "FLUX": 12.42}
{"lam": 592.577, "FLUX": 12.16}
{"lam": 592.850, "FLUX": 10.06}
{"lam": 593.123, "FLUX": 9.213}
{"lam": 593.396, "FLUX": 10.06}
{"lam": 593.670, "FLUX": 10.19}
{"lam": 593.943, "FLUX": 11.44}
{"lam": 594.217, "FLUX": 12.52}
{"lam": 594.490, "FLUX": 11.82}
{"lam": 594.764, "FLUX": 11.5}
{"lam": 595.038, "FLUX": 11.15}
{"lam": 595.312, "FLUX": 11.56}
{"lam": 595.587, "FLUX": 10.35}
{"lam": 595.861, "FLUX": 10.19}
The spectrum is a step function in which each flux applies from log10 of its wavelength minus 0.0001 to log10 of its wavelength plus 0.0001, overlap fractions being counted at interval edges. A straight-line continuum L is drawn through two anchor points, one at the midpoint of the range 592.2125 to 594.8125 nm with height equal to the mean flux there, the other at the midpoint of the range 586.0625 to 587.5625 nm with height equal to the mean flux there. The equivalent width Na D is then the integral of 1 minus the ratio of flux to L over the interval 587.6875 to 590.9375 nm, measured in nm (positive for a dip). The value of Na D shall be 0.58 nm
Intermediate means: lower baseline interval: 11.6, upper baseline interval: 11.1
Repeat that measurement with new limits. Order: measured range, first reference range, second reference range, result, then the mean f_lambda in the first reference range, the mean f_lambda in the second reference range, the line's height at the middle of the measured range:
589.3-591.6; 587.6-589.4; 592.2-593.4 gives 0.159 nm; 9.88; 10.8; 10.3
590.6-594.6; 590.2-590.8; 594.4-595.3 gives -0.209 nm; 9.69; 11.5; 10.6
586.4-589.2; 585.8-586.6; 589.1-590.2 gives -0.141 nm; 11.7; 8.45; 10.2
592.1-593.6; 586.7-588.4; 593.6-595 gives 0.080 nm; 10.9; 11.5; 11.4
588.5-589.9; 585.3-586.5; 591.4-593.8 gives 0.267 nm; 11.5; 11.1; 11.3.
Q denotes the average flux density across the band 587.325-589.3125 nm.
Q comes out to 10.2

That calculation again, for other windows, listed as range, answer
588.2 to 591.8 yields 9.82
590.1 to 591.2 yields 9.72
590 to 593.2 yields 10.7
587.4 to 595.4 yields 10.5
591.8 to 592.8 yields 11.8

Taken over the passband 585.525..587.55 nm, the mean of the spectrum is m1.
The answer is 11.6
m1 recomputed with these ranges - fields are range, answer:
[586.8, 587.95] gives 11.2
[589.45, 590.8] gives 8.87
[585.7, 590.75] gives 10.3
